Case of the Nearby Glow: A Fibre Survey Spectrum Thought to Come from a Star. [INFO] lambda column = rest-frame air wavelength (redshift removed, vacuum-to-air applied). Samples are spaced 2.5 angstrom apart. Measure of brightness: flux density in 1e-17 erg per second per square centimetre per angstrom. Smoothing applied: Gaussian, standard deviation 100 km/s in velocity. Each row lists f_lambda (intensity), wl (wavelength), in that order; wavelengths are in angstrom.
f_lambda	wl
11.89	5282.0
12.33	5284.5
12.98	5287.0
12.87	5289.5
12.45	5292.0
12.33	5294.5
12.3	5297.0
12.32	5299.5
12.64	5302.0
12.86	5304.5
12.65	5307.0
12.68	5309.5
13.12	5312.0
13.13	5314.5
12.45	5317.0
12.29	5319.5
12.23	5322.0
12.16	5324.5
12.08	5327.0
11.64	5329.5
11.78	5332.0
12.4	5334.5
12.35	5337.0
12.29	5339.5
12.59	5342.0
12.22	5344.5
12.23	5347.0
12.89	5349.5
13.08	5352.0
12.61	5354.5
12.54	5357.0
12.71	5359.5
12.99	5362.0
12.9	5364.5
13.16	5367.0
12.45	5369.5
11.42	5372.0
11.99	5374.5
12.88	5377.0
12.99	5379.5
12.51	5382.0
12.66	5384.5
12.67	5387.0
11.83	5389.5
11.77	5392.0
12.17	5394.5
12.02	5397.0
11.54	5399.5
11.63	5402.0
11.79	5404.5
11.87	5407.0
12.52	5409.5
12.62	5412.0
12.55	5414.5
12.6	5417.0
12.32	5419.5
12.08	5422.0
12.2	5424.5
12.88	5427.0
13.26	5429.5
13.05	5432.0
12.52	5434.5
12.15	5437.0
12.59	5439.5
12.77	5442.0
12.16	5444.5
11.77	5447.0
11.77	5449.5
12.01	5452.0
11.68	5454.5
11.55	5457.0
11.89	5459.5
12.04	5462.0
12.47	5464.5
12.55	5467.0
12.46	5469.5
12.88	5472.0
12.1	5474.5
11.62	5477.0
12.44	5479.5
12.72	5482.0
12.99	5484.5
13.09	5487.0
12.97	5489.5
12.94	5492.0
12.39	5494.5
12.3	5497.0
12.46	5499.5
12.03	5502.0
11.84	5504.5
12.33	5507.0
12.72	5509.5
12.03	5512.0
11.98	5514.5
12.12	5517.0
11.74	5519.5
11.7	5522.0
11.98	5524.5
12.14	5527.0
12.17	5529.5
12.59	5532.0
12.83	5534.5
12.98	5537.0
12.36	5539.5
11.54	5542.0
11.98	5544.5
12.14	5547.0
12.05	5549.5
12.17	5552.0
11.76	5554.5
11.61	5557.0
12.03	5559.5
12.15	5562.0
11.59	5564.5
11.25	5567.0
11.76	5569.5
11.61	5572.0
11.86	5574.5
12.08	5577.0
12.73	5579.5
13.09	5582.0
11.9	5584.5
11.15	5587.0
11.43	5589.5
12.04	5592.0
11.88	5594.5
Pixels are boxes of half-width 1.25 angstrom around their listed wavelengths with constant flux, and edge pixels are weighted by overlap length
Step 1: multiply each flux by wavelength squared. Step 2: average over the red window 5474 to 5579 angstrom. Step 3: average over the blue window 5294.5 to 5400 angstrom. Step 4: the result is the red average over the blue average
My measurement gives 1.05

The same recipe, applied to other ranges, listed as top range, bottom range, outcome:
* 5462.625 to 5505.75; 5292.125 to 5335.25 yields 1.07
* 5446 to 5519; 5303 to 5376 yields 1.04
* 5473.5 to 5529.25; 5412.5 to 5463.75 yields 1.02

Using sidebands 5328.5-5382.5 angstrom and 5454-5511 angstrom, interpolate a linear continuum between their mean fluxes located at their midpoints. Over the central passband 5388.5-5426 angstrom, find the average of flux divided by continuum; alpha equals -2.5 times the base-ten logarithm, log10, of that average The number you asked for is 0.03 mag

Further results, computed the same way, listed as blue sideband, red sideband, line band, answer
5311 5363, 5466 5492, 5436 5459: 0.046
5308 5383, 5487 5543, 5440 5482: 0.018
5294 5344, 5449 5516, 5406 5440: -0.015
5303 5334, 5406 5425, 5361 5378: -0.012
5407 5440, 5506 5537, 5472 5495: -0.023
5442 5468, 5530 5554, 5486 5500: -0.050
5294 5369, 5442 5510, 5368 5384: 0.005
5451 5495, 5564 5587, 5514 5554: -0.002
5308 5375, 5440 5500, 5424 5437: -0.033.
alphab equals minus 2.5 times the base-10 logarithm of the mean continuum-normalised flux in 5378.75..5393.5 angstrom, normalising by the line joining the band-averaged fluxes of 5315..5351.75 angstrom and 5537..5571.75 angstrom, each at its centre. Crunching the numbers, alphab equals -0.02 mag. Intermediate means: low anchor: 12.3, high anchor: 11.9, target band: 12.4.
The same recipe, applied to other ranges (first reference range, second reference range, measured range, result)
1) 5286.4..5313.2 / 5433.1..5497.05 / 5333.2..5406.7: 0.012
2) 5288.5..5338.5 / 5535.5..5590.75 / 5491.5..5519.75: -0.015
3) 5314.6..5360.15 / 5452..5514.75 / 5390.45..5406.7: 0.048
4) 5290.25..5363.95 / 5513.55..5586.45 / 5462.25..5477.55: -0.013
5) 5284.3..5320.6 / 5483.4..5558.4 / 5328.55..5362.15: 0.011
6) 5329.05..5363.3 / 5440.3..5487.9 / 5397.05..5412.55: 0.035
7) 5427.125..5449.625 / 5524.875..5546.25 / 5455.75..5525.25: 0.009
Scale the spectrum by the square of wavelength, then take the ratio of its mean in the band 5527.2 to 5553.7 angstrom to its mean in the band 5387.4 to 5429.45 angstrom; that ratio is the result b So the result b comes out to 1.1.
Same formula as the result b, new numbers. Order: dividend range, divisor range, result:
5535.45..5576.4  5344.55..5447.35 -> 1.02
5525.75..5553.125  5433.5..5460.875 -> 1.05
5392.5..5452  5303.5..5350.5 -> 1.03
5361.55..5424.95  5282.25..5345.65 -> 1.02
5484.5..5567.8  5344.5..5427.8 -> 1.04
